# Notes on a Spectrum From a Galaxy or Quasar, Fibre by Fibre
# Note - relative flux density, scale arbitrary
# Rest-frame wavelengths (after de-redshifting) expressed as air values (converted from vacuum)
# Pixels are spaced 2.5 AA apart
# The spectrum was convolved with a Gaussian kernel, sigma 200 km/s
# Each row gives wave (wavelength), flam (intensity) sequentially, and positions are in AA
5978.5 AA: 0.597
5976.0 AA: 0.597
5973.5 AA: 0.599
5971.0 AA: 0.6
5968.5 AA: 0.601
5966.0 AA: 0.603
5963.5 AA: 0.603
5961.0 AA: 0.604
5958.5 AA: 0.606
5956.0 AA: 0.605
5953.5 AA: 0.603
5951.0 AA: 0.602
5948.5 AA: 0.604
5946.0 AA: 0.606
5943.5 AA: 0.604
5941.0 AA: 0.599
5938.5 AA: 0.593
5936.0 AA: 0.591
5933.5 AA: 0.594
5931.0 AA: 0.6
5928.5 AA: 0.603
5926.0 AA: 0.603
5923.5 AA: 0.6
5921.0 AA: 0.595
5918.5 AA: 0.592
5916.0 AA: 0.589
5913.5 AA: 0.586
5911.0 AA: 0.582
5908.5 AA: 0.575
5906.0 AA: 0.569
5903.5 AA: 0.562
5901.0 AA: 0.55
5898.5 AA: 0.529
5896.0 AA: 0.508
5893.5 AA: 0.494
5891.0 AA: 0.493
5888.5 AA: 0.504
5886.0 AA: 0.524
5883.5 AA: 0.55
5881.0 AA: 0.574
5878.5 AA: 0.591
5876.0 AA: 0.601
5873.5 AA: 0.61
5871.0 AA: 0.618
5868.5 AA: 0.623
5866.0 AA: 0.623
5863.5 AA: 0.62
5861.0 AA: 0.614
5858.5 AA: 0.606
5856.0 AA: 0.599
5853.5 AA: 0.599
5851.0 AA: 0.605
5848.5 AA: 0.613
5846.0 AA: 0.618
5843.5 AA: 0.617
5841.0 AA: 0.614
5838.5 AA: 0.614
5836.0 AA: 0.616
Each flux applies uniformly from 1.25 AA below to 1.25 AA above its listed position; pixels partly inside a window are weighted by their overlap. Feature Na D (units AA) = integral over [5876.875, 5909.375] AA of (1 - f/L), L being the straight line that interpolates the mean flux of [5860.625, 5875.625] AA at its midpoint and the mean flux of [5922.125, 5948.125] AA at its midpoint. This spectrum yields 3.7 AA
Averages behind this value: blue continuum 0.617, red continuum 0.599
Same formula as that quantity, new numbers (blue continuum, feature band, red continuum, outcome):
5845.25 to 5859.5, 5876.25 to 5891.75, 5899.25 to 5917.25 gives 1.1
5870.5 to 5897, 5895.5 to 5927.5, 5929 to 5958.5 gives 0.0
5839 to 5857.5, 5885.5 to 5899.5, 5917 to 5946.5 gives 2.2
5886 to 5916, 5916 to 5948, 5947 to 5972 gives -1.3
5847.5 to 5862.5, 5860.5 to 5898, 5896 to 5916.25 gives 1.2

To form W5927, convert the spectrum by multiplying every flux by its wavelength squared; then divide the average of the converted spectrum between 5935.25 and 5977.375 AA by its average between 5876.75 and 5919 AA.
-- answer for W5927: 1.1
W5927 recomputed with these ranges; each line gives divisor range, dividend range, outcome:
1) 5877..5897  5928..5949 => 1.15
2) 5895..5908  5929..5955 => 1.11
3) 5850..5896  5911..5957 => 1.06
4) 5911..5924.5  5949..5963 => 1.03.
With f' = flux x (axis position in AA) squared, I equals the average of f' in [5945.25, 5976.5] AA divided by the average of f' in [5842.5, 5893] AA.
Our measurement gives 1.1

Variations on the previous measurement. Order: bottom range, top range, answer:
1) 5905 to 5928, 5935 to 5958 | 1.03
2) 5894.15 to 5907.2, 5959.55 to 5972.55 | 1.14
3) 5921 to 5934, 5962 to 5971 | 1.02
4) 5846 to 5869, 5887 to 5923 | 0.92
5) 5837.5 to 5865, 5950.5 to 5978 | 1.02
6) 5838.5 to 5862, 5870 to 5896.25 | 0.92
